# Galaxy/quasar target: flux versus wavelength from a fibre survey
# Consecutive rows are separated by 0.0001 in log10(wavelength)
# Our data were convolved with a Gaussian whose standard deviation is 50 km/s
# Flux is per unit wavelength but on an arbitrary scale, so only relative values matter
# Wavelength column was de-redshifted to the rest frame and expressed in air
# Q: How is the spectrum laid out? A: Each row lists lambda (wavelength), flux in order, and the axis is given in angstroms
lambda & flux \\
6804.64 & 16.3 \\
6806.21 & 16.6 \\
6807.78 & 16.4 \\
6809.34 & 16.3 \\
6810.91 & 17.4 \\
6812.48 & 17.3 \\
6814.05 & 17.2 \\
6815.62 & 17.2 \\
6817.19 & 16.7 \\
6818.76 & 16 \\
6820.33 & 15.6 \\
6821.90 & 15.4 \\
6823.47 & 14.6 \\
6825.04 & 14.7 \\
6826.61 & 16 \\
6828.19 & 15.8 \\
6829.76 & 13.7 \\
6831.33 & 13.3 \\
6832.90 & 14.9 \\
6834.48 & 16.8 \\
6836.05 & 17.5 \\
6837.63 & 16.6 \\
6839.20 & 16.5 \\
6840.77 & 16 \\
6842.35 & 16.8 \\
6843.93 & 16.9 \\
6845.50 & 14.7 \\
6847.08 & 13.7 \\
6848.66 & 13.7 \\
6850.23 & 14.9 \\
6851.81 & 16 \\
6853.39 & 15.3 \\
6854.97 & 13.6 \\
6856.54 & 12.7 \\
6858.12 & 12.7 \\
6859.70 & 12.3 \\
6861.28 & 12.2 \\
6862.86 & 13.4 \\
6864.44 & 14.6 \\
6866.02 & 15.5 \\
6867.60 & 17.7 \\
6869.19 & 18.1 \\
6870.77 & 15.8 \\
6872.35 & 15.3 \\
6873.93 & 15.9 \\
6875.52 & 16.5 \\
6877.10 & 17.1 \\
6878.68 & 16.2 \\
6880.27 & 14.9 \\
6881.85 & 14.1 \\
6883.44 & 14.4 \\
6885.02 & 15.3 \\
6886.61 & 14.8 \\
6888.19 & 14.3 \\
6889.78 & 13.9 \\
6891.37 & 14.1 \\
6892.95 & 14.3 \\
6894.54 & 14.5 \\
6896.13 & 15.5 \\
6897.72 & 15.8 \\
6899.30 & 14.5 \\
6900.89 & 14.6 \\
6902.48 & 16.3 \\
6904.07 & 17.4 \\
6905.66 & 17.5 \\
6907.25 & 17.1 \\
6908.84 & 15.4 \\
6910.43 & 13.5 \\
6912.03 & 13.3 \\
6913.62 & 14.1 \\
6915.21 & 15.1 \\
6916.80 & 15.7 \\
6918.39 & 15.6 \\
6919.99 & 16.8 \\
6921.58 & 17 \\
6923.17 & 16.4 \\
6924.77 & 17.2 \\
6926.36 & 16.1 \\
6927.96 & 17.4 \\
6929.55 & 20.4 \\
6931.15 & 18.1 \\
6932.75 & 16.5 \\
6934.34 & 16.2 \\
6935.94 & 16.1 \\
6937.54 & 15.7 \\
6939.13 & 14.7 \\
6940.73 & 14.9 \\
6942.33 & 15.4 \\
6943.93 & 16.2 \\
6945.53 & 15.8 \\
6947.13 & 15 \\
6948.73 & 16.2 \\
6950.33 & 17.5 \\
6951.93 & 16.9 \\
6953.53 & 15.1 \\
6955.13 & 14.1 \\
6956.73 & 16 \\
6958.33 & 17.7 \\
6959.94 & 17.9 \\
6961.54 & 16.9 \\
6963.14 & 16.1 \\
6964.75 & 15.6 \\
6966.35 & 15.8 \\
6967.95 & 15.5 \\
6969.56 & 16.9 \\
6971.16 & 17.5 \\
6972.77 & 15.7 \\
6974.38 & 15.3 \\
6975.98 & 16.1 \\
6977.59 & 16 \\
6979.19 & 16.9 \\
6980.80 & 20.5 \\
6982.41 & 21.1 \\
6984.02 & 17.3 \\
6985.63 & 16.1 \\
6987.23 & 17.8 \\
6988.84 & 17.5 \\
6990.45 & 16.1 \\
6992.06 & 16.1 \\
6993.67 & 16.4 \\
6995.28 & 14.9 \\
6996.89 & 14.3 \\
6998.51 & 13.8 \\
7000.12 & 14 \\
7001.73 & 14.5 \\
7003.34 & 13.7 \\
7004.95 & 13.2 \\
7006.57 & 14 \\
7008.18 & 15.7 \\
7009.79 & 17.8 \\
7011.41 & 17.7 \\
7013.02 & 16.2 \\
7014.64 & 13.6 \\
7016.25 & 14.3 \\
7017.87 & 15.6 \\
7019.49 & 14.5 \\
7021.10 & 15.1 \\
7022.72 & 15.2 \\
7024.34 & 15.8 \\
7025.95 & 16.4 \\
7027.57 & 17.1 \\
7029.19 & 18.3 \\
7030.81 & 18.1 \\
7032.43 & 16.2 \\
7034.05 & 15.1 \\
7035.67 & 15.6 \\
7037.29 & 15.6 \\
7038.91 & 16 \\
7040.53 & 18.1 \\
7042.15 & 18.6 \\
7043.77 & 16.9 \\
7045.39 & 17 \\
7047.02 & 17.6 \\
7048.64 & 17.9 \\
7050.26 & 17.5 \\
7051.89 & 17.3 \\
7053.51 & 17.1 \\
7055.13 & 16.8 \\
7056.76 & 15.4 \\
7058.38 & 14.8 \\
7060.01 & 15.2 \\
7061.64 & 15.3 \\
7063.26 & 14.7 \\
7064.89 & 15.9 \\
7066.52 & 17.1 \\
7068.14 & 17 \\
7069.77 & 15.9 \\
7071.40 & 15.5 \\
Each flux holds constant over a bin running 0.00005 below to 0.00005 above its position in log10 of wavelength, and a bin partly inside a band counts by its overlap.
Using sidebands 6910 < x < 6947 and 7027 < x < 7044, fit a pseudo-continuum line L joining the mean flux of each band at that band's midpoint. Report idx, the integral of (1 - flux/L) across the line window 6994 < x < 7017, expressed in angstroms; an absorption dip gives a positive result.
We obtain 2.4 angstroms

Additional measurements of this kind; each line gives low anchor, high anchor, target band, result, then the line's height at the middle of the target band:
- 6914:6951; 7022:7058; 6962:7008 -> 1.4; 16.5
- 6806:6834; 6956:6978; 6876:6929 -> 2.1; 16.1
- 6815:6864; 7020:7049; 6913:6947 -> -1.0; 15.8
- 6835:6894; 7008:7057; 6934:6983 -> -1.5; 15.9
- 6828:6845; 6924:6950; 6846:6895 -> 3.9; 16.1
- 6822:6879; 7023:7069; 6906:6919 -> 0.5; 15.6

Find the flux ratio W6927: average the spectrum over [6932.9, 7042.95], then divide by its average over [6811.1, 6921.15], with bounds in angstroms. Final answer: 1.05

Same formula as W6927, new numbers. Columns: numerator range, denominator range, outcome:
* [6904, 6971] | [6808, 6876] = 1.05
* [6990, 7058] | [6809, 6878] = 1.03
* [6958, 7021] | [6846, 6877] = 1.09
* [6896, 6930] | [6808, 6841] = 1.00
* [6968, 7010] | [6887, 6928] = 1.04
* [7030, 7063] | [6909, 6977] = 1.03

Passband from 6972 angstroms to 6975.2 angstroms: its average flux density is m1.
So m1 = 15.5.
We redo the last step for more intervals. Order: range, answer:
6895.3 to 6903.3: 15.3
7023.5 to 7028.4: 16.4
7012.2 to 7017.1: 14.7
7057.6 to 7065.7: 15.2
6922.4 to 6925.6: 16.8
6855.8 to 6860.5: 12.6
